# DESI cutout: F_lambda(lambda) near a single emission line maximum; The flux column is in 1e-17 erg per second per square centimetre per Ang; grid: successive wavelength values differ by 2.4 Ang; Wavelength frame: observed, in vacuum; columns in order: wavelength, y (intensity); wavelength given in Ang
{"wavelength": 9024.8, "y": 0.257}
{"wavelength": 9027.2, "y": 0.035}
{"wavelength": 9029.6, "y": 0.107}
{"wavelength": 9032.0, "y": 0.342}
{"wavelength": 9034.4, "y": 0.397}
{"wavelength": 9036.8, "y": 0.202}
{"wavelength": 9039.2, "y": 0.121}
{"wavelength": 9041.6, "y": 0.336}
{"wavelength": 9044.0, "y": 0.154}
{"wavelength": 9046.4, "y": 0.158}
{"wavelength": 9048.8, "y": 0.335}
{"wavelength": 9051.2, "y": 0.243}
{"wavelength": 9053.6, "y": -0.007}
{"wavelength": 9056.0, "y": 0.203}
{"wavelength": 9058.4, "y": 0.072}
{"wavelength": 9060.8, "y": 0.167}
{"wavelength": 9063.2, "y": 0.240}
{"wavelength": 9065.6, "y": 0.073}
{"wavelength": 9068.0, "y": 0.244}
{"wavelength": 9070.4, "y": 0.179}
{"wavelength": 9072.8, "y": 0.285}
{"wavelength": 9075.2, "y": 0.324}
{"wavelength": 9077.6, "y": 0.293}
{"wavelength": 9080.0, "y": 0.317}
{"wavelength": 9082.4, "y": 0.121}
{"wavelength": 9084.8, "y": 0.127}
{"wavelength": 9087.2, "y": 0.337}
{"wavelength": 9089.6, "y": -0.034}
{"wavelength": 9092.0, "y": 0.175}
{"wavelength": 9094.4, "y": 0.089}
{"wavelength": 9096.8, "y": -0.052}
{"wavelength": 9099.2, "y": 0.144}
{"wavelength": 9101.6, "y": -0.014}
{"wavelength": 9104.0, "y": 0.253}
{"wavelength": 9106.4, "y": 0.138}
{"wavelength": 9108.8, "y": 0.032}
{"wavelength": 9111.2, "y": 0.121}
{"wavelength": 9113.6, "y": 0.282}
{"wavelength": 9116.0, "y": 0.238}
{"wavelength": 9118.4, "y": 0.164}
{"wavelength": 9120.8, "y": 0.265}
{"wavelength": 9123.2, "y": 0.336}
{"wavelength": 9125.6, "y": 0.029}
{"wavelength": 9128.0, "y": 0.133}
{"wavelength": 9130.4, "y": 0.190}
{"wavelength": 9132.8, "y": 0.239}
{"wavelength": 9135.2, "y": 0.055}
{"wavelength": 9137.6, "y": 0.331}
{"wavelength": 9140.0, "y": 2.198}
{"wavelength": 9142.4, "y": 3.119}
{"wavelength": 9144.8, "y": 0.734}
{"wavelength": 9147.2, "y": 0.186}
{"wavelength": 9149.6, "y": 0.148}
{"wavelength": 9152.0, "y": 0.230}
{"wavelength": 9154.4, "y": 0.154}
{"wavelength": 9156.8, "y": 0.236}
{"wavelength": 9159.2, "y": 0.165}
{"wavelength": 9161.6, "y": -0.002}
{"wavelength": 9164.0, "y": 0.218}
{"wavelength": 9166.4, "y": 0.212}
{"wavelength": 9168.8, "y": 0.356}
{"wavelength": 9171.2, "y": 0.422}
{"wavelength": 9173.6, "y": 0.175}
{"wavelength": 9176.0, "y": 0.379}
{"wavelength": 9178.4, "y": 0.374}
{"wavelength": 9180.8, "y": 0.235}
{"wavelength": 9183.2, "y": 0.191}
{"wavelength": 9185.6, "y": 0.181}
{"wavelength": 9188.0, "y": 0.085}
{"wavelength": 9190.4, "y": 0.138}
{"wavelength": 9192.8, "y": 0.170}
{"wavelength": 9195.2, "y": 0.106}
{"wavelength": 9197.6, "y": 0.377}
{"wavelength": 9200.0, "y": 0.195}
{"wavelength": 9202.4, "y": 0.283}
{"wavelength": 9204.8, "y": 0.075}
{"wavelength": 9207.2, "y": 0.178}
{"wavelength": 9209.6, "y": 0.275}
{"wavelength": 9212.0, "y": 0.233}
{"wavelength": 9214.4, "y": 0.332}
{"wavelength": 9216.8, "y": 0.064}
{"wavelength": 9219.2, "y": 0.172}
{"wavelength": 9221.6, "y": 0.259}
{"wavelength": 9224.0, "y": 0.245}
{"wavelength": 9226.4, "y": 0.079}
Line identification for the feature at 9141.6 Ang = H-alpha 6563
